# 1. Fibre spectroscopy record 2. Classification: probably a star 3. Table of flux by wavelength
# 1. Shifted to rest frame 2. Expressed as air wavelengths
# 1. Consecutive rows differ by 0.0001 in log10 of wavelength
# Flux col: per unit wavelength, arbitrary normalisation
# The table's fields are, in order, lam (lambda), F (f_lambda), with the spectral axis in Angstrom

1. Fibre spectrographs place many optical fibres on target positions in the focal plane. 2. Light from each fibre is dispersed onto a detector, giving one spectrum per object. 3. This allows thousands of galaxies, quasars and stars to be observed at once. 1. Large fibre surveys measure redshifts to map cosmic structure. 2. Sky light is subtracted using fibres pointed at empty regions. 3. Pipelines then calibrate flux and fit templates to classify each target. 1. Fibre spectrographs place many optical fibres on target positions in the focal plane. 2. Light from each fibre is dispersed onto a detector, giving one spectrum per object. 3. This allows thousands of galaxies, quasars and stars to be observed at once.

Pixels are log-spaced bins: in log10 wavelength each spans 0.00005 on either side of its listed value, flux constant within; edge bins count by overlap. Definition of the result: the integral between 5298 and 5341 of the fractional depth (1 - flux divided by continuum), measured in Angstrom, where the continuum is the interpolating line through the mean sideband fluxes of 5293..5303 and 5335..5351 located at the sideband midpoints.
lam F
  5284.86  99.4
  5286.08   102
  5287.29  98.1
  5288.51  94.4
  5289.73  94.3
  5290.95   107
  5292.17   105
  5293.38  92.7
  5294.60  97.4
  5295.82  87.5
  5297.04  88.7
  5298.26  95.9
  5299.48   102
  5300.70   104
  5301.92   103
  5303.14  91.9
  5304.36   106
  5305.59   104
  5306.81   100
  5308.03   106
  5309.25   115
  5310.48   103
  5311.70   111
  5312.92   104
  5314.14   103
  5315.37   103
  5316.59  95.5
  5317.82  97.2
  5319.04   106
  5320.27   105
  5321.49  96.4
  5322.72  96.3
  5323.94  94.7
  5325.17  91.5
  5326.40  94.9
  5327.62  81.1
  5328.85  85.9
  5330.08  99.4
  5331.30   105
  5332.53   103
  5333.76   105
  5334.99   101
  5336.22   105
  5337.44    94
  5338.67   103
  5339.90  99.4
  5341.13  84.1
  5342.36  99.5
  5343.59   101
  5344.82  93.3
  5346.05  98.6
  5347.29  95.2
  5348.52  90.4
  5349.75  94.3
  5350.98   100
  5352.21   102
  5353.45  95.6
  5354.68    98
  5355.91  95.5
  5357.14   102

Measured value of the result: -1.62 Angstrom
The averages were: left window 96.3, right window 96.8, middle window 100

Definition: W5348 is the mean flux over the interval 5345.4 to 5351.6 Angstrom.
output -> 95.7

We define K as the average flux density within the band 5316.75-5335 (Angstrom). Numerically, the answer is 97.3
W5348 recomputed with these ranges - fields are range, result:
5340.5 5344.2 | 94.9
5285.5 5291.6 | 99.2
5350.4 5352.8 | 101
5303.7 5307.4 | 103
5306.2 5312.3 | 107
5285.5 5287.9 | 100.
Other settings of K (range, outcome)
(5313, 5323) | 101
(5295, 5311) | 100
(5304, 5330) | 99.9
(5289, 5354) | 98.8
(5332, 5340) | 102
